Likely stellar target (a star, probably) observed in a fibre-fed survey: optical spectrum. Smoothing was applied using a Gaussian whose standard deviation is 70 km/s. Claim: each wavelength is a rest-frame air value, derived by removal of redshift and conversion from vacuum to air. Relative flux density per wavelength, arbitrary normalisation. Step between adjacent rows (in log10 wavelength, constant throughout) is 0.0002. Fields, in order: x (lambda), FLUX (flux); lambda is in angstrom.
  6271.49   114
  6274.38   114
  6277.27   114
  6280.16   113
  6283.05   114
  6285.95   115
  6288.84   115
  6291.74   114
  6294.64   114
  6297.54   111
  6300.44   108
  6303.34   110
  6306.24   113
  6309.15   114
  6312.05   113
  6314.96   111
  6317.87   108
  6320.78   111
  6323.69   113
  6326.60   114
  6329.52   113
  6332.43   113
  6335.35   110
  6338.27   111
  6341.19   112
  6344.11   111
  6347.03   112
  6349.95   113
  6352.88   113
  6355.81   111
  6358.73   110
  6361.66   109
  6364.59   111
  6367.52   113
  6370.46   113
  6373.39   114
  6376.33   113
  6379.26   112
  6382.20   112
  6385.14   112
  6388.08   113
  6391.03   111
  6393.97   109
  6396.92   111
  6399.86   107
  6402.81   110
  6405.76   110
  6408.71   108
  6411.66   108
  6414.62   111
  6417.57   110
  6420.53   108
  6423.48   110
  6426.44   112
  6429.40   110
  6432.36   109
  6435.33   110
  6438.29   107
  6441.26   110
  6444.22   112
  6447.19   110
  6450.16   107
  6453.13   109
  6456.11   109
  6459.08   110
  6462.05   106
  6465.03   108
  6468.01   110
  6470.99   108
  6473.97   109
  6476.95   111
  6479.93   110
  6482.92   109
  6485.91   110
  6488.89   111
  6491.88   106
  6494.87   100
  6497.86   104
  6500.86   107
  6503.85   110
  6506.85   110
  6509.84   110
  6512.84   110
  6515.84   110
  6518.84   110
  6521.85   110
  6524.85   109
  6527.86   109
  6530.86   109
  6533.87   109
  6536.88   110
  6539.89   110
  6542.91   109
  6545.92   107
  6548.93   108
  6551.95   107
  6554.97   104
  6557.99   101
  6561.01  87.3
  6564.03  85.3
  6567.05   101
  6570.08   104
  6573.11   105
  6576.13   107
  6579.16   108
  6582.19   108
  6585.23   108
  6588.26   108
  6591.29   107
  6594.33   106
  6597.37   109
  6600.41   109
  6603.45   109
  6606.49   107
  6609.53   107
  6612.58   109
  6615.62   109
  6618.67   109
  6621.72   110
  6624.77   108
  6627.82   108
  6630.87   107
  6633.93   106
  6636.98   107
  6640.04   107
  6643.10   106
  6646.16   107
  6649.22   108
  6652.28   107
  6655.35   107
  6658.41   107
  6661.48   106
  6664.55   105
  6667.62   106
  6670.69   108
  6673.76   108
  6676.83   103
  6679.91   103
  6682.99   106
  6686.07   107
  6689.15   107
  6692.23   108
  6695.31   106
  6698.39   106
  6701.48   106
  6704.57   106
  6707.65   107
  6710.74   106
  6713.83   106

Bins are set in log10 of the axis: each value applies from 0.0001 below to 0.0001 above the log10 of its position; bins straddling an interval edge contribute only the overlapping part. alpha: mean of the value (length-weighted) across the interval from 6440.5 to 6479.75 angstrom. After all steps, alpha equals 109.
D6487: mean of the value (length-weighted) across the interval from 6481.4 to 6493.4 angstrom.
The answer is 109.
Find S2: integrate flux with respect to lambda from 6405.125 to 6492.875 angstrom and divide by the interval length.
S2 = 109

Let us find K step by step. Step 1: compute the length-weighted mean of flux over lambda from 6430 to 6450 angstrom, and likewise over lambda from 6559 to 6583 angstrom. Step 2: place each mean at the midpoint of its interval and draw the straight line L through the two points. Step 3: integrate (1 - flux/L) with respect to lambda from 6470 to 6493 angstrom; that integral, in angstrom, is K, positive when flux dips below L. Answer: -0.6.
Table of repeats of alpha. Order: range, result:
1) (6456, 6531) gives 109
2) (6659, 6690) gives 106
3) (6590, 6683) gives 107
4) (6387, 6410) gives 110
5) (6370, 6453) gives 110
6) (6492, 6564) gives 106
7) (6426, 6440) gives 109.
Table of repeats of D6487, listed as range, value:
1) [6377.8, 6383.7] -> 112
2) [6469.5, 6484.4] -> 109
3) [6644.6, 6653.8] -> 107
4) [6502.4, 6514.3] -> 110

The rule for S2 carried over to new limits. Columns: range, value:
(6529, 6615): 106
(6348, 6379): 112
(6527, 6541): 109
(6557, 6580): 99.6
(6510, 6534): 110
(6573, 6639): 108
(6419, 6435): 110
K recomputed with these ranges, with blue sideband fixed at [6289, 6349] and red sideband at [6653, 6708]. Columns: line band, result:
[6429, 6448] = 0.1 angstrom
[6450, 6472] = 0.2 angstrom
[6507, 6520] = -0.1 angstrom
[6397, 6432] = 0.3 angstrom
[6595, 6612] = -0.1 angstrom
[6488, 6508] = 0.4 angstrom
